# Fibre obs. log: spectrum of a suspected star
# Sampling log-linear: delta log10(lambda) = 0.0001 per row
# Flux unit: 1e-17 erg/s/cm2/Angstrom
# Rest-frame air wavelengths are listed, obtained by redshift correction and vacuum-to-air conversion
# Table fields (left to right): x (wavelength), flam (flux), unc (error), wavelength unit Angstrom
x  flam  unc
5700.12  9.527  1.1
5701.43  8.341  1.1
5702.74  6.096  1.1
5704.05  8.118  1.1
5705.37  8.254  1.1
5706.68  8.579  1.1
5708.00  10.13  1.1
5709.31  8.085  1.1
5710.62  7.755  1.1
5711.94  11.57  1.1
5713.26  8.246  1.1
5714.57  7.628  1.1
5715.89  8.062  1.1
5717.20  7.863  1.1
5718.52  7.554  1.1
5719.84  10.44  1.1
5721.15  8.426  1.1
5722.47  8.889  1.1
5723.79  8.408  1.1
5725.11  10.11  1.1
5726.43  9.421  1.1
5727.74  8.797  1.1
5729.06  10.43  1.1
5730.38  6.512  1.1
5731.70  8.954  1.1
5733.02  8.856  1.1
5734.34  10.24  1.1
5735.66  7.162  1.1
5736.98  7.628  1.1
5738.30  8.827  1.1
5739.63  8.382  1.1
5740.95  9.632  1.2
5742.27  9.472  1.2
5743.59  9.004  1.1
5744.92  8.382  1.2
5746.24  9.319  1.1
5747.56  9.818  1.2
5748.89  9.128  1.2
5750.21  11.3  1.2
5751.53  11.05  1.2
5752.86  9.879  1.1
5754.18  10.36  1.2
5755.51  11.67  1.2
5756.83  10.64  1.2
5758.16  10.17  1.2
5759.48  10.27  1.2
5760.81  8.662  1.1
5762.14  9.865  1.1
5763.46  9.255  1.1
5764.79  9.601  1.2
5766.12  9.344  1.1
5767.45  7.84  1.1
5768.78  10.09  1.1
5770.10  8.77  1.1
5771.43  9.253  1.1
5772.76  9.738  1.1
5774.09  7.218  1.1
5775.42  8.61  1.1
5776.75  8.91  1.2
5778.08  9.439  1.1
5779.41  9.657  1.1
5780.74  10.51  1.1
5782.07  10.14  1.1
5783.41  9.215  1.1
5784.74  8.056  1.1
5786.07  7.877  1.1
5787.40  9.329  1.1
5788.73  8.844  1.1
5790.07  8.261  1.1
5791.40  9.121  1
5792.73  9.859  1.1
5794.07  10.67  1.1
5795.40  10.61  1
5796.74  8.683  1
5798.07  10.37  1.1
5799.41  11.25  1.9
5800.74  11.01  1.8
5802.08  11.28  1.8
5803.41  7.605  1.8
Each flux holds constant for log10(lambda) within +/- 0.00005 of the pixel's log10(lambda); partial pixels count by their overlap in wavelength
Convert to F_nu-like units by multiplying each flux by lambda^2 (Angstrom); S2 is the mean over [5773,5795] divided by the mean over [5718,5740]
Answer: 1.06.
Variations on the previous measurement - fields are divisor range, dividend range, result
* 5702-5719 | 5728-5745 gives 1.06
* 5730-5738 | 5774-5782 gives 1.13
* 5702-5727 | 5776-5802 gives 1.15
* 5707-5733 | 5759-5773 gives 1.07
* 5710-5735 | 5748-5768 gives 1.14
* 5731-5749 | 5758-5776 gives 1.04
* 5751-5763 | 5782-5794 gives 0.89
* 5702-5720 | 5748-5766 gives 1.22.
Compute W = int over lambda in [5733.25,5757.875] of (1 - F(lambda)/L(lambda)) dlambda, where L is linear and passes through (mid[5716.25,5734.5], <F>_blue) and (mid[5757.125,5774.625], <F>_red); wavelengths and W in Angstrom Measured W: -1.26 Angstrom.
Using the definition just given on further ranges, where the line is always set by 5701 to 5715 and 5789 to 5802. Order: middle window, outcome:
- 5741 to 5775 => -1.0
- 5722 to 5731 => -0.2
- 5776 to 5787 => 0.6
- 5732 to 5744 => 0.2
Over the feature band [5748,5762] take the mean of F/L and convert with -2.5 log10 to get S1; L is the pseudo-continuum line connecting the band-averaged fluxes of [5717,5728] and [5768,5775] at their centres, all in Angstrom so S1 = -0.15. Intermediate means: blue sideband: 8.93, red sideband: 8.98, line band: 10.3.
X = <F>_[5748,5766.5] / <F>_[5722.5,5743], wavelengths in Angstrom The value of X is 1.14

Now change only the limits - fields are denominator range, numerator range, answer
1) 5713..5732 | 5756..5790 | 1.07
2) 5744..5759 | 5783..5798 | 0.91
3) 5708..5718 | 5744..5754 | 1.15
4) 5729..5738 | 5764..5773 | 1.09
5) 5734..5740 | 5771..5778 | 1.05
